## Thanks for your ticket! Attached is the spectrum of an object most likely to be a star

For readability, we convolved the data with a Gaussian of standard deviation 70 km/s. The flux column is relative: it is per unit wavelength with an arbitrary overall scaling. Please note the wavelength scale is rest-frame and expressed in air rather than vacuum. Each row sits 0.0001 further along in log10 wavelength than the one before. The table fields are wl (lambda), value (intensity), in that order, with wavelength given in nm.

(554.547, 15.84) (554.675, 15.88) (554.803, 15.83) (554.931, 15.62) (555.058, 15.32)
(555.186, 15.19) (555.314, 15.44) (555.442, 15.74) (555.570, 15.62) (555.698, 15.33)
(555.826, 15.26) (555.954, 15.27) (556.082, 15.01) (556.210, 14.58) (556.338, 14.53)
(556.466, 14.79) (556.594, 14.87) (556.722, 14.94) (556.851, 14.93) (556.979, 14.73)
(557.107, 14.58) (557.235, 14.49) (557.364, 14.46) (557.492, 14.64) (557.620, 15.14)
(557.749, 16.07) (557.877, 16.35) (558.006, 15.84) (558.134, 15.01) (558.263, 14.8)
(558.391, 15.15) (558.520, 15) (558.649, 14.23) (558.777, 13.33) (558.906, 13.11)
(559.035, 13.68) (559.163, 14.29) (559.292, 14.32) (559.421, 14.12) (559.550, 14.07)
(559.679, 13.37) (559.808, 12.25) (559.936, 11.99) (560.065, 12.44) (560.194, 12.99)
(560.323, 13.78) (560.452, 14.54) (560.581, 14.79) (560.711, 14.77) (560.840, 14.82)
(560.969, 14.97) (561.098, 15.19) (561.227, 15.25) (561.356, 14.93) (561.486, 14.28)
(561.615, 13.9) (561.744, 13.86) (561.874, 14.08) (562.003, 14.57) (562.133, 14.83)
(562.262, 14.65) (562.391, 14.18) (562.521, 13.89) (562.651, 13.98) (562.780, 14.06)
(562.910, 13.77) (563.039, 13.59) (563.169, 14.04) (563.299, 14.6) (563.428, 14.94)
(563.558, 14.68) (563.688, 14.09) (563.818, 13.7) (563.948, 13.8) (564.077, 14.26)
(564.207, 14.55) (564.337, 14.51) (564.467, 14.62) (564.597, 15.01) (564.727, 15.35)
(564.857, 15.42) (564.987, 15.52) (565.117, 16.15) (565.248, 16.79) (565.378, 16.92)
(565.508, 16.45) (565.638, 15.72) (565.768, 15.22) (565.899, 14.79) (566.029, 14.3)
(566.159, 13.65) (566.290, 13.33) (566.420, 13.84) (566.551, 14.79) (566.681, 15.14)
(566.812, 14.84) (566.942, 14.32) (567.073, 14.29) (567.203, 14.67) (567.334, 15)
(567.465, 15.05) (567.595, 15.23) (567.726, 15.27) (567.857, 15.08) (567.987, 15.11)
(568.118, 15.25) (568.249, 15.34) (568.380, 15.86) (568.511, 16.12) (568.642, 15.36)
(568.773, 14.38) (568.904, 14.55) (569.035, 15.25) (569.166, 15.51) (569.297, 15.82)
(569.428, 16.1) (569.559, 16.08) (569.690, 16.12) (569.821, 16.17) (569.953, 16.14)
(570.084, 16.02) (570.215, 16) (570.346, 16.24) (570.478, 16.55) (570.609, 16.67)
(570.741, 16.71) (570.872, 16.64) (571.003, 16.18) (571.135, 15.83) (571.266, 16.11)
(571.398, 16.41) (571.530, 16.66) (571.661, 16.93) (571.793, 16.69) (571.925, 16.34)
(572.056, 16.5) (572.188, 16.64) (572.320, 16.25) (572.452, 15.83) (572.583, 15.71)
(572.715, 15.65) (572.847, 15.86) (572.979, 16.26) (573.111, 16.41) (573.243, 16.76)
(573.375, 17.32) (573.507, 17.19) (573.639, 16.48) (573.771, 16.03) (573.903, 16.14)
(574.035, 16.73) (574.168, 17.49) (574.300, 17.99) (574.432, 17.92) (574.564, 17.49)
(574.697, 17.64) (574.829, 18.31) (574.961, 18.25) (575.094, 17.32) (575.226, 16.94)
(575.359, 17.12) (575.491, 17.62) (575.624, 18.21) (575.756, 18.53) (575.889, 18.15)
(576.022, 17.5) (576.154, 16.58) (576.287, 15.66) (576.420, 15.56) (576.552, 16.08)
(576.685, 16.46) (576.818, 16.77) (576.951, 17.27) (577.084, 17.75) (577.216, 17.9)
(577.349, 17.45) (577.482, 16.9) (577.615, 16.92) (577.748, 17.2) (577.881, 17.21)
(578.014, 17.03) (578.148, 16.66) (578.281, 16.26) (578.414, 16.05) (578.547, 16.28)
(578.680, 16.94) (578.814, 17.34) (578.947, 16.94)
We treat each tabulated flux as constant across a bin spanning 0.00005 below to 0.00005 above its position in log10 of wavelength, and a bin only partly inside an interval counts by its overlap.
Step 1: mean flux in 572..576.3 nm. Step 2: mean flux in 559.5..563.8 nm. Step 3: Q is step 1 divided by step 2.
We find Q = 1.20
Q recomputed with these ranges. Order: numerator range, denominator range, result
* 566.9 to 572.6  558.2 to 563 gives 1.12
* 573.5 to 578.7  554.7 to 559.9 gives 1.16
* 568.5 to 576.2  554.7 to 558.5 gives 1.09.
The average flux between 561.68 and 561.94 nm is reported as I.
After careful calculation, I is 14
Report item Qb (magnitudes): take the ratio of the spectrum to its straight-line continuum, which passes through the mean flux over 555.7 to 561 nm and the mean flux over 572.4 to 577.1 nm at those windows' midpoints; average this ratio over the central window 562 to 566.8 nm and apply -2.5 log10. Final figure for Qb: 0.05 mag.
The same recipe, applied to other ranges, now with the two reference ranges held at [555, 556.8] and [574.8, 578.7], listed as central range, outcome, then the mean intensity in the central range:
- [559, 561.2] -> 0.12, 13.9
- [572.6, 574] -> 0.02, 16.4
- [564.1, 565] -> 0.07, 14.9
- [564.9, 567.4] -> 0.07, 15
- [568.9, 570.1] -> 0.04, 15.8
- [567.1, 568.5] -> 0.07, 15.2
